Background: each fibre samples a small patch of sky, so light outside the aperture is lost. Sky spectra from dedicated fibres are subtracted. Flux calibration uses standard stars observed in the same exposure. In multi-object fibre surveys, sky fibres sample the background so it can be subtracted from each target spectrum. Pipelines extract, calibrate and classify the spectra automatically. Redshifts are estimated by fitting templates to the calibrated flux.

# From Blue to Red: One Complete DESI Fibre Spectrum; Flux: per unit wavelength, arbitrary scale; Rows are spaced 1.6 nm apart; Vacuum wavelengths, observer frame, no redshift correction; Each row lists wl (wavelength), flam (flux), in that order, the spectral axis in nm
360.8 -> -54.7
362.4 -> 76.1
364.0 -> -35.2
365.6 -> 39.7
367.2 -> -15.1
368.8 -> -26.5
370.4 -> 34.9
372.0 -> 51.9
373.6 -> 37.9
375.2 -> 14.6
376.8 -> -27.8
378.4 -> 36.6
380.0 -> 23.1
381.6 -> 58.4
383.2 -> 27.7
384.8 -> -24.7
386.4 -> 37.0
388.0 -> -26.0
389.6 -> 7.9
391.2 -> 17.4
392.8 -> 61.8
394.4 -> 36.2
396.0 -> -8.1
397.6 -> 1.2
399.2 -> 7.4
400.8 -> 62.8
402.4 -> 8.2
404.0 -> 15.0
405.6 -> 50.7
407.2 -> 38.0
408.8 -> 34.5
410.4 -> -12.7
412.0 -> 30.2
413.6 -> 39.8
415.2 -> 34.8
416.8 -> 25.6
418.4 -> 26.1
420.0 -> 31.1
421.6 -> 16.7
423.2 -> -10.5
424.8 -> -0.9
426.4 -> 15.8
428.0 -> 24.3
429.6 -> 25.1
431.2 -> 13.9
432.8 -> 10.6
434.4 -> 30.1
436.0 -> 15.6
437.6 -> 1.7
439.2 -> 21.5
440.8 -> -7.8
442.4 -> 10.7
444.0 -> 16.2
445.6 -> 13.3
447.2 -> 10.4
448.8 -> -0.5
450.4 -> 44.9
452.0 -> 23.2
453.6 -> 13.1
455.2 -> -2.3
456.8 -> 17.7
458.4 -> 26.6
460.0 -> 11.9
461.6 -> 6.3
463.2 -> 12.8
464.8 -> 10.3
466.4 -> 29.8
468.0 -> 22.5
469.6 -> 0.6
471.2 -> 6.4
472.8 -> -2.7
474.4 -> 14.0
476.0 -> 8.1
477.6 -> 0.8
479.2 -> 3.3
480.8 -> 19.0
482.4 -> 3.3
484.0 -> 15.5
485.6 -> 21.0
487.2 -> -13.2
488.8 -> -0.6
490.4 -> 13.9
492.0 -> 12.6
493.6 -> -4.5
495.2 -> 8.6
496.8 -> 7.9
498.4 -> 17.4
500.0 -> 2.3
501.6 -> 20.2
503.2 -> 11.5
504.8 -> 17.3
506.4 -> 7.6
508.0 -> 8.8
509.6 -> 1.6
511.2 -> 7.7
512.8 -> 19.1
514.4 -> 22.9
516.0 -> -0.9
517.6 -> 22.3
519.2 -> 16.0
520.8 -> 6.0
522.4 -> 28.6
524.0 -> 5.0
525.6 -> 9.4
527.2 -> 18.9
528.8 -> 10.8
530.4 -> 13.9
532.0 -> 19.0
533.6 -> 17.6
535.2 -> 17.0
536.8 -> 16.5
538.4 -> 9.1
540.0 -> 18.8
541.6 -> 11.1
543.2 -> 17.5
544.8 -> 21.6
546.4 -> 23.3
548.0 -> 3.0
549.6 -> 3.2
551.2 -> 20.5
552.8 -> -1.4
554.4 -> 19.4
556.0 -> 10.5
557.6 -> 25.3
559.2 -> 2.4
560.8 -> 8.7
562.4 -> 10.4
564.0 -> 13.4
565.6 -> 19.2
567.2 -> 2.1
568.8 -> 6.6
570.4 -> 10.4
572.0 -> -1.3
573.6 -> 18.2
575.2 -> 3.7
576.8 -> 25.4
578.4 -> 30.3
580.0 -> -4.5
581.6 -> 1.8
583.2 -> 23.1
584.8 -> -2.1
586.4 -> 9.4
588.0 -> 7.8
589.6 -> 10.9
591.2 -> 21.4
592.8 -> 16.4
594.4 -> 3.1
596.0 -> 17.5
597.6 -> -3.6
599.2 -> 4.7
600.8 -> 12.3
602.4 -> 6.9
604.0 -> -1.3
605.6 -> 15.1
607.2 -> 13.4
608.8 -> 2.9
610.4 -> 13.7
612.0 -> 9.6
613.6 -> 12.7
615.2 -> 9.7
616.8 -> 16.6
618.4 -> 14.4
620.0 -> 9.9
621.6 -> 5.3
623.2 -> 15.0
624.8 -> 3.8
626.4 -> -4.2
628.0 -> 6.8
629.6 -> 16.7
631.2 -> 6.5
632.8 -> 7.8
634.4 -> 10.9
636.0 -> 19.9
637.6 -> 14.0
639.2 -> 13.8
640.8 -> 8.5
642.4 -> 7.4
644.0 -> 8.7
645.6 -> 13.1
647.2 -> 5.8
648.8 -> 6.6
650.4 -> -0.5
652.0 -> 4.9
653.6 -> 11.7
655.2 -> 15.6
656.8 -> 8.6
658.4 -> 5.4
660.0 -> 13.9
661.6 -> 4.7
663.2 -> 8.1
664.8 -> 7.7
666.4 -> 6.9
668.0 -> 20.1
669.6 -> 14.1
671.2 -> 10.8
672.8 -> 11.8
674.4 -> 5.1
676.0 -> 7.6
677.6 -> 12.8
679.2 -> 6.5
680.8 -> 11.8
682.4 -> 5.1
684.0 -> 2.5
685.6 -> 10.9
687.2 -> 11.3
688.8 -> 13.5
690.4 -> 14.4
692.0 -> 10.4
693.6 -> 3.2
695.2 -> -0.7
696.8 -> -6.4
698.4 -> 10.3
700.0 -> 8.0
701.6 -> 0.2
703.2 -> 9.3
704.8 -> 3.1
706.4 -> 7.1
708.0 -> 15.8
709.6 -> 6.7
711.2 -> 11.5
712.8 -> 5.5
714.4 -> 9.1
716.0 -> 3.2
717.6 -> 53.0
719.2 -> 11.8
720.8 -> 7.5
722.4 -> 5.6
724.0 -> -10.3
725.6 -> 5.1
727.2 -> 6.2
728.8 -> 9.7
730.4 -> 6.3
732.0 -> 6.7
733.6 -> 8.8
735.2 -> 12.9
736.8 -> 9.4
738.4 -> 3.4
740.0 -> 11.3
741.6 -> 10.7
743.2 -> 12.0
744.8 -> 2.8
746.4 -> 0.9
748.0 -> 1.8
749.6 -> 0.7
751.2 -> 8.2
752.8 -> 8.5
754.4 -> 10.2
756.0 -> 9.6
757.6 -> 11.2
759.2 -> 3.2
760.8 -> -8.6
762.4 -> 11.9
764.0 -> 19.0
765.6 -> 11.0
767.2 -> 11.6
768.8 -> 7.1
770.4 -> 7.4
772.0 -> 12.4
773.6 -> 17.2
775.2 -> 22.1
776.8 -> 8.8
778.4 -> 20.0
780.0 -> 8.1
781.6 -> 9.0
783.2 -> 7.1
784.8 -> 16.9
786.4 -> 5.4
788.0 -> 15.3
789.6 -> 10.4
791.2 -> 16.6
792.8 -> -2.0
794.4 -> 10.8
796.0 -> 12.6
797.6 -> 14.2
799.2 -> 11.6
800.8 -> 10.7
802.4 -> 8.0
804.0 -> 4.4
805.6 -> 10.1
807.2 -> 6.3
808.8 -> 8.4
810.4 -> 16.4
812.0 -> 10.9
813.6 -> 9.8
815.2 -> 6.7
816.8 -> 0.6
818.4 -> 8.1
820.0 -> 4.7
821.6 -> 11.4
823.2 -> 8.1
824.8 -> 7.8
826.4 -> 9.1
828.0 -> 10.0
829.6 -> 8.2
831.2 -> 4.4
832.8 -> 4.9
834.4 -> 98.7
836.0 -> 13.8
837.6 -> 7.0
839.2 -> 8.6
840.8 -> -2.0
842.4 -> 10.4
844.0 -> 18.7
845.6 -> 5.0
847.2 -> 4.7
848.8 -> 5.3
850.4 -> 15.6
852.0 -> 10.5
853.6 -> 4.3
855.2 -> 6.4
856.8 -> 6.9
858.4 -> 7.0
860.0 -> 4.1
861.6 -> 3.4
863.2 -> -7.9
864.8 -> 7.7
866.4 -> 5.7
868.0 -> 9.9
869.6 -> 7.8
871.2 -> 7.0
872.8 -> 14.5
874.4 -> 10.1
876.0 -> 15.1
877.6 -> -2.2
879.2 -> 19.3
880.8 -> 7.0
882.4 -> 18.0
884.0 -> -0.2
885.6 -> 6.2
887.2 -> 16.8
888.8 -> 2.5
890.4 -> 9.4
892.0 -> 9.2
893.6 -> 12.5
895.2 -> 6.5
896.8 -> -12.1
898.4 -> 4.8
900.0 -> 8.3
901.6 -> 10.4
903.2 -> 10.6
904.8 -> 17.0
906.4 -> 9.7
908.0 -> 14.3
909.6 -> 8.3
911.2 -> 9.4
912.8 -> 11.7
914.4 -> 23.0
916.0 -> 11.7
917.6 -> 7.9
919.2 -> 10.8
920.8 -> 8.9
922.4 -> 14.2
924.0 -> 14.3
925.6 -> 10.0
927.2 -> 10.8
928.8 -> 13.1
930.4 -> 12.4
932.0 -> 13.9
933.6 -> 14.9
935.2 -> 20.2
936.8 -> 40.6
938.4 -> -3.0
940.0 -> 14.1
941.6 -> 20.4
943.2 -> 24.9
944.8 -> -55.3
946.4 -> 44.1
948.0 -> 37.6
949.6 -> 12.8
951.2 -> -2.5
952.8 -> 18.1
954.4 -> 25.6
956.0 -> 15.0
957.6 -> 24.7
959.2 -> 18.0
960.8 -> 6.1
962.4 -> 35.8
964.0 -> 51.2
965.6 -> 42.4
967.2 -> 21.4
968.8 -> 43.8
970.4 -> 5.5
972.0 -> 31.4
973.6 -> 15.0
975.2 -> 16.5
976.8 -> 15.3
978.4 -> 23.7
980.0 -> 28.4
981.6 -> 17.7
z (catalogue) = 0.93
